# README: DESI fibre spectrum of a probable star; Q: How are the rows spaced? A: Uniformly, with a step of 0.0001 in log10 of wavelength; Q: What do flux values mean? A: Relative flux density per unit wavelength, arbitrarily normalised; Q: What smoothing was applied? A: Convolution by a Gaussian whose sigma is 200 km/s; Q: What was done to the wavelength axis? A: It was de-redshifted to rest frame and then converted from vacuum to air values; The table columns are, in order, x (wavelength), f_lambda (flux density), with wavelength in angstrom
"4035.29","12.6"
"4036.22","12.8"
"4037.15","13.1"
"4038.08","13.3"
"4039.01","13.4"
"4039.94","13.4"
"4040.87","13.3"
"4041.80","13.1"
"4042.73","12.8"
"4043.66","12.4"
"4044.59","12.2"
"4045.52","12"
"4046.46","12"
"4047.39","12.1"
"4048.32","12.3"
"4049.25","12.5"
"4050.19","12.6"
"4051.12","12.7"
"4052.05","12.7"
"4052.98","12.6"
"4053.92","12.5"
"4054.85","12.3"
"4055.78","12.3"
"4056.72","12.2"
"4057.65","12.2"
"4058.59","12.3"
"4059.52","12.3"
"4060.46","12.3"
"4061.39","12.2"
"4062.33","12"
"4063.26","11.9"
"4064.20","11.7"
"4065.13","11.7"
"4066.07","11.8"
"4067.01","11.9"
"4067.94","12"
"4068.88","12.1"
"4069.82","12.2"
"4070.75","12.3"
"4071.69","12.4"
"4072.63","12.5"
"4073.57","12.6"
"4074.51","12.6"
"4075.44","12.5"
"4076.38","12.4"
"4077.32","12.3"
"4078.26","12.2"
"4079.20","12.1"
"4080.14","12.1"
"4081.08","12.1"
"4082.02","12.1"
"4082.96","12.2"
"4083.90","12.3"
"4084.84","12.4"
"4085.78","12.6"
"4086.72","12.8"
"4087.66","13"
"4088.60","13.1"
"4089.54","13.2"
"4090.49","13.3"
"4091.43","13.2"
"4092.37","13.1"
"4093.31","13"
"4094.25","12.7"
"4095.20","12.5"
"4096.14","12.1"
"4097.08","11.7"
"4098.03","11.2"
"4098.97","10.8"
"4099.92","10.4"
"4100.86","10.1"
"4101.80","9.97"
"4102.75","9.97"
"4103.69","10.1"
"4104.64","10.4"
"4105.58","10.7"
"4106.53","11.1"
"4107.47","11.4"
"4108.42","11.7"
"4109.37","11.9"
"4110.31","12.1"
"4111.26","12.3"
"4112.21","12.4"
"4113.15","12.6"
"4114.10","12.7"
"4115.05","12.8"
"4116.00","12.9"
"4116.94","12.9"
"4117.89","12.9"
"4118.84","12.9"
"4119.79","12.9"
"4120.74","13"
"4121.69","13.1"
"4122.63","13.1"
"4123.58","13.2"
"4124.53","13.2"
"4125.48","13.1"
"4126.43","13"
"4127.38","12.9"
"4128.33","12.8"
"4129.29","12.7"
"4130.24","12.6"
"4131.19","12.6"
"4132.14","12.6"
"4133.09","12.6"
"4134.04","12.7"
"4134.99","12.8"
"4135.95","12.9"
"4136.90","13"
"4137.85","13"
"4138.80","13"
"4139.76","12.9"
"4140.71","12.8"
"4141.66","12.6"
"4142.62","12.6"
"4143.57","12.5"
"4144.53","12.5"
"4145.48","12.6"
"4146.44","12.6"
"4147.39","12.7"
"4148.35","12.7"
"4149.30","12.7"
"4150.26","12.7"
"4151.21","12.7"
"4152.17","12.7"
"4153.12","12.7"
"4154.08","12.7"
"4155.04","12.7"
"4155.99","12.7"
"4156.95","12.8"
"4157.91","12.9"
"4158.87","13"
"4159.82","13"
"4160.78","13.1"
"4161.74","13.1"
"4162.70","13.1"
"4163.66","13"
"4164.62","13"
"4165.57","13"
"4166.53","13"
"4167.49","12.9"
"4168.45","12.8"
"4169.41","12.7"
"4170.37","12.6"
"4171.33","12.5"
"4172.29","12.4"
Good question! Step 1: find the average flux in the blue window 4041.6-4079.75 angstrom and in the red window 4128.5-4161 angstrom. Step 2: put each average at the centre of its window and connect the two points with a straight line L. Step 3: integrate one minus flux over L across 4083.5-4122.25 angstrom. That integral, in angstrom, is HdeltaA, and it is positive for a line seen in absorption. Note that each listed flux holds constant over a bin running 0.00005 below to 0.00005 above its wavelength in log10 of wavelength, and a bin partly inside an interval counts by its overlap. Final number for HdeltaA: 1.3 angstrom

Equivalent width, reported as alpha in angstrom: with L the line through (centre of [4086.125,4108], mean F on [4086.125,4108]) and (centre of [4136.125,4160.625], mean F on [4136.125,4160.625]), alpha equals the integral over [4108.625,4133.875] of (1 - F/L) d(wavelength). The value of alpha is -1.1 angstrom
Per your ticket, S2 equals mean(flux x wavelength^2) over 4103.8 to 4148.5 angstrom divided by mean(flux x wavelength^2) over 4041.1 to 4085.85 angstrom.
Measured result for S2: 1.1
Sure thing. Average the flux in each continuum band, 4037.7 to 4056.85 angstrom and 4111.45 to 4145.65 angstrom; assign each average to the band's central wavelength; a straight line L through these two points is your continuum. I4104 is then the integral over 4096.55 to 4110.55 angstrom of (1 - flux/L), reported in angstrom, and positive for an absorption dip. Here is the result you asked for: 2.0 angstrom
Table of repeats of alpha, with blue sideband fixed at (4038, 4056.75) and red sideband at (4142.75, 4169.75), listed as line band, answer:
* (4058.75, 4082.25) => 0.87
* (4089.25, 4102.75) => 0.88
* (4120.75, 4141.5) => -0.20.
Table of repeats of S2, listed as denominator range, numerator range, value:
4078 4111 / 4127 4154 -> 1.10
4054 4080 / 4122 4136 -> 1.09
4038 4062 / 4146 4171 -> 1.08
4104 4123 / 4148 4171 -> 1.07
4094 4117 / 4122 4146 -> 1.13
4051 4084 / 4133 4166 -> 1.09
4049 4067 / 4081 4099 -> 1.04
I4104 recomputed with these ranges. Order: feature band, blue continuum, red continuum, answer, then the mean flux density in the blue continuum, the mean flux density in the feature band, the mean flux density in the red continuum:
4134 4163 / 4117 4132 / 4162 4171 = 0.3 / 12.9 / 12.8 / 12.9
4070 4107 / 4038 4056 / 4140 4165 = 2.0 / 12.6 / 12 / 12.8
